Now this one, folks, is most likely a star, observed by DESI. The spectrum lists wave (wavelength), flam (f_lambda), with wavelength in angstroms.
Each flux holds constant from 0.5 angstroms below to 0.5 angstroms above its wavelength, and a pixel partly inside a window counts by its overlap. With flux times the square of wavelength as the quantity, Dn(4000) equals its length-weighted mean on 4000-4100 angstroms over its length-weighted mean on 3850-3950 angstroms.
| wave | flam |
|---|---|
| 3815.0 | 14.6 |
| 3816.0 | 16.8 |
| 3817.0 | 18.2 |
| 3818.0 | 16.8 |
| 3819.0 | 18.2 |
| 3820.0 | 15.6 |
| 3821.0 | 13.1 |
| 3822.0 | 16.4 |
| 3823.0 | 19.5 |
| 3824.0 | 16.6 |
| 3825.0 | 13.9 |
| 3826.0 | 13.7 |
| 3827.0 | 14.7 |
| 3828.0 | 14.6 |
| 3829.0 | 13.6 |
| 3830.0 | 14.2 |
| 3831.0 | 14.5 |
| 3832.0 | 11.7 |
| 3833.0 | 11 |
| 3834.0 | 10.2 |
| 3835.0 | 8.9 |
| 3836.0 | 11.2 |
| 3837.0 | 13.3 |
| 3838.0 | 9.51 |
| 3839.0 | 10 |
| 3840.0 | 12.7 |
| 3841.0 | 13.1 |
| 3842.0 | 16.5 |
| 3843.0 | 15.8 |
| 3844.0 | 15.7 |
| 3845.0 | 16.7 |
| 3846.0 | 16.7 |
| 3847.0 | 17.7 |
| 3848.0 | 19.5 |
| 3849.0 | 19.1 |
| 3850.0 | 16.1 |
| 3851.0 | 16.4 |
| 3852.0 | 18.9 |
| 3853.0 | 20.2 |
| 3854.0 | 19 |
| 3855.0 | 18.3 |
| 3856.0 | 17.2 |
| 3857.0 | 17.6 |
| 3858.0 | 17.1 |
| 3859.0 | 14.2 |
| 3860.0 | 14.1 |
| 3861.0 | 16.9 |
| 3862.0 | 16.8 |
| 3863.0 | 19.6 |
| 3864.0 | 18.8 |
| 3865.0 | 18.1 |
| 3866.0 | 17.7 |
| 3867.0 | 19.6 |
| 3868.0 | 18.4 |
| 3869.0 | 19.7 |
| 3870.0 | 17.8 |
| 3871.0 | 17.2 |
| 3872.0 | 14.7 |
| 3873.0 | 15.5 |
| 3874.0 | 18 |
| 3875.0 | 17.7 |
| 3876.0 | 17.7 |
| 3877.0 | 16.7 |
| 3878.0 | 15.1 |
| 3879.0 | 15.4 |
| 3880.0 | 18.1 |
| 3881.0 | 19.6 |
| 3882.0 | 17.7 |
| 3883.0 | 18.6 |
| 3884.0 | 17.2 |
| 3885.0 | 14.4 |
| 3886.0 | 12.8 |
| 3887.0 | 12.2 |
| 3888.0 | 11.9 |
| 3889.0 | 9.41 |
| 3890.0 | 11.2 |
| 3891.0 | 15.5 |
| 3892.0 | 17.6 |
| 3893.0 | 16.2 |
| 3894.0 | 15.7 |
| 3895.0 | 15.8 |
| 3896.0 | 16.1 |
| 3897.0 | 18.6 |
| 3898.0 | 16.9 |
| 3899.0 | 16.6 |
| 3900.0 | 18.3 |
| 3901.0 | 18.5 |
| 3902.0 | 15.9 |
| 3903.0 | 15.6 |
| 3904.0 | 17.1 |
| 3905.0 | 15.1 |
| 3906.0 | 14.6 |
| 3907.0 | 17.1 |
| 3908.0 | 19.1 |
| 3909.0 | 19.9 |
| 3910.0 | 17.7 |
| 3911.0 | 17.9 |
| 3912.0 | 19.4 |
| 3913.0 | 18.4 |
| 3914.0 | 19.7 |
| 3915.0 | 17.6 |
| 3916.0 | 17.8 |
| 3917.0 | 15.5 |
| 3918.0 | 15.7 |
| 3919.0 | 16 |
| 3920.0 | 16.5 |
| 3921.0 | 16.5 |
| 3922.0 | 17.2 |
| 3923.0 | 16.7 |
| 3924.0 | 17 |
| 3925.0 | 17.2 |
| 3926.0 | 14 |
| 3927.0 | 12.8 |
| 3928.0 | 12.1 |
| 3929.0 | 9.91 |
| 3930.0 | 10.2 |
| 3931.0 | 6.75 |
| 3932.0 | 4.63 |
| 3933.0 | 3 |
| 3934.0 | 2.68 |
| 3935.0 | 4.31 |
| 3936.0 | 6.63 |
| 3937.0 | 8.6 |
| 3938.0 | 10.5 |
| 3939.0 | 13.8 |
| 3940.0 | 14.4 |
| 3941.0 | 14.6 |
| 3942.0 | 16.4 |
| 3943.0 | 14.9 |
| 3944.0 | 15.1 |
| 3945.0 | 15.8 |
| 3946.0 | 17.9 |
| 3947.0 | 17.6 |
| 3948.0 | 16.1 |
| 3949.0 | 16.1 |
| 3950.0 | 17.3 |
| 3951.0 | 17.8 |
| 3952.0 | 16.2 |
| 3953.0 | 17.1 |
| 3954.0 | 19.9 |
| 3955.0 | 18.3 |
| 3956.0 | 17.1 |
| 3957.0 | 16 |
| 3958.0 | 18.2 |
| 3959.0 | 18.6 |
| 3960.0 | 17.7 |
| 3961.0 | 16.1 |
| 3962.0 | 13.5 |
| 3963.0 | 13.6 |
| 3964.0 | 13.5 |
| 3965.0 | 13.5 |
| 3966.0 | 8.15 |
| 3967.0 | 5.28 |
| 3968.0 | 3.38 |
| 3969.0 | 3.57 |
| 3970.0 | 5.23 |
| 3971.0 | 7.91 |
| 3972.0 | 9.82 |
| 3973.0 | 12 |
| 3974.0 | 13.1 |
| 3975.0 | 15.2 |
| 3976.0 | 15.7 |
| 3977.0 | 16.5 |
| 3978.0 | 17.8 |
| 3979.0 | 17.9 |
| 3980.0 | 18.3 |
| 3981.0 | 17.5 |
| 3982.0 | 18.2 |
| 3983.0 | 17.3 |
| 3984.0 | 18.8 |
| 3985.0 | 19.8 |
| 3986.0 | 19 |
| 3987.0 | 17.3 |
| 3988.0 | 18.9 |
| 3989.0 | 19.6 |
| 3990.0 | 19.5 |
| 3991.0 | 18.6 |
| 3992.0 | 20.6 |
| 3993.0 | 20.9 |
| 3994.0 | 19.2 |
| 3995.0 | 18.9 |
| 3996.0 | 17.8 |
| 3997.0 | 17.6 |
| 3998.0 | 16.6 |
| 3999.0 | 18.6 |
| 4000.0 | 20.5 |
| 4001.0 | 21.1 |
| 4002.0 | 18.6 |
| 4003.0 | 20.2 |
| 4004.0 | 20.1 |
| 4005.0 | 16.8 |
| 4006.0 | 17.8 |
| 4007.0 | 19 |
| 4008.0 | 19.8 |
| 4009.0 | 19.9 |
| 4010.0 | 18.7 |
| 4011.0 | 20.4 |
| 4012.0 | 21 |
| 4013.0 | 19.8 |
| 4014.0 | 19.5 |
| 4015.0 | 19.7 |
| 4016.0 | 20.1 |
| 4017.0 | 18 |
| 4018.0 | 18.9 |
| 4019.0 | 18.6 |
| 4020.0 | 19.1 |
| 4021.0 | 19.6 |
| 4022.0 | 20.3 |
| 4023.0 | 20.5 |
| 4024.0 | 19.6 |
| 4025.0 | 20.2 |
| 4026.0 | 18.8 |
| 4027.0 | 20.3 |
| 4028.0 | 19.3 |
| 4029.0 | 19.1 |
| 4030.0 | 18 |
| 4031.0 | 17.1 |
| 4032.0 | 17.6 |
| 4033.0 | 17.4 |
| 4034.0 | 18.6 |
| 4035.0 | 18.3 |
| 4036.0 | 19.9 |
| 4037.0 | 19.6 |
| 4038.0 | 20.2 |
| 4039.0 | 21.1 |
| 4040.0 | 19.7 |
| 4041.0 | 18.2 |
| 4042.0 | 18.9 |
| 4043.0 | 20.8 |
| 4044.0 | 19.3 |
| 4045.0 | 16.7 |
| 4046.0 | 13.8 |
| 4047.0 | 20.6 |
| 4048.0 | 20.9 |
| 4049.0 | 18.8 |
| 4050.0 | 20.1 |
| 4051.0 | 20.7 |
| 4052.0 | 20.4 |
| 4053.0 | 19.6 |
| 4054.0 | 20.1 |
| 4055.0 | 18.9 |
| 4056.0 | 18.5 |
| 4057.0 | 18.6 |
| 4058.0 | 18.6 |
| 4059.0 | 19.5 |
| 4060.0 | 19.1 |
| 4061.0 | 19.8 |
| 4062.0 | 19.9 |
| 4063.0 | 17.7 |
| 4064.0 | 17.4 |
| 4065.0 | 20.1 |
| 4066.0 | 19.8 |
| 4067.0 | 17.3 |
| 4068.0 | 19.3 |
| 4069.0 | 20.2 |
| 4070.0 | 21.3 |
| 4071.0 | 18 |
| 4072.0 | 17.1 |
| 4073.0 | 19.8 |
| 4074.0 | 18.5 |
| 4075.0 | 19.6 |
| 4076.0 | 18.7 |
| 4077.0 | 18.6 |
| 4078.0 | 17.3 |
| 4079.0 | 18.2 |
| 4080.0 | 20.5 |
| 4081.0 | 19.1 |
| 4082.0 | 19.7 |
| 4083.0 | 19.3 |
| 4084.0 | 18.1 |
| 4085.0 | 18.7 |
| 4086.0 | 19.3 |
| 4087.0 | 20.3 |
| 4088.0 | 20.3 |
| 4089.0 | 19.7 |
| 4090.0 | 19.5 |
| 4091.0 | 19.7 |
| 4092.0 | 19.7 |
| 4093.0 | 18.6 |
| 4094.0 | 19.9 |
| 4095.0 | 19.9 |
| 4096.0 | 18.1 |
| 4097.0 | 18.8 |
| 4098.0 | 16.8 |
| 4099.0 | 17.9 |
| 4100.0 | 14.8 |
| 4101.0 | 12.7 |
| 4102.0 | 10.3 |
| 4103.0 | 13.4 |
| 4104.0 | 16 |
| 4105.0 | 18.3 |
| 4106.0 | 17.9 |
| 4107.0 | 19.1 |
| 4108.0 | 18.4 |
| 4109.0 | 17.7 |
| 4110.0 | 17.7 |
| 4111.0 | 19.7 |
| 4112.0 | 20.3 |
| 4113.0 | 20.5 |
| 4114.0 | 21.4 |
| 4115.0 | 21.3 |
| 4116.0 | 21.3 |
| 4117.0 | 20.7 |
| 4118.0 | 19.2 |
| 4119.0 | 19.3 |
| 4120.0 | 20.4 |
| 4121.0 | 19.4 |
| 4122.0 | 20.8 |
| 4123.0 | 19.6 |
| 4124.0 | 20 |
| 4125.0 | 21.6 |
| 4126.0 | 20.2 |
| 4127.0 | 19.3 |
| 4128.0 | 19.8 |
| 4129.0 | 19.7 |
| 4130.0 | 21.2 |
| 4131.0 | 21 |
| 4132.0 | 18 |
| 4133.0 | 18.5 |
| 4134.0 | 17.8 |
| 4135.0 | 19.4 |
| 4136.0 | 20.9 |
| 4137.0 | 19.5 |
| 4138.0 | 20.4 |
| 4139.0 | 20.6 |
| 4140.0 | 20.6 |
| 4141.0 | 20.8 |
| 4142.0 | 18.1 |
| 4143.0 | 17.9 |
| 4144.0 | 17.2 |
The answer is 1.33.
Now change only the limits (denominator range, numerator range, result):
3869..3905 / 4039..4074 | 1.29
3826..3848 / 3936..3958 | 1.22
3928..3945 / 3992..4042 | 1.99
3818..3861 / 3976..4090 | 1.38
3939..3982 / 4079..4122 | 1.37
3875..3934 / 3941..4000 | 1.07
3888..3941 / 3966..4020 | 1.23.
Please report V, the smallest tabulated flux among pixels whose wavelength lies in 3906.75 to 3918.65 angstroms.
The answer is 15.5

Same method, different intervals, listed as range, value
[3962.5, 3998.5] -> 3.38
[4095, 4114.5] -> 10.3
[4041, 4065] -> 13.8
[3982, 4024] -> 16.6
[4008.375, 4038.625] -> 17.1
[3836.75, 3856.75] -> 9.51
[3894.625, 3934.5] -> 2.68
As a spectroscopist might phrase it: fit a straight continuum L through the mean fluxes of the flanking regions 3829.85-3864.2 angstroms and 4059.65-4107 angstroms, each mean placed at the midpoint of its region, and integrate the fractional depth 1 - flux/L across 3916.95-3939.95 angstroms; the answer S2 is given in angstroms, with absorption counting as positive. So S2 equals 6.7 angstroms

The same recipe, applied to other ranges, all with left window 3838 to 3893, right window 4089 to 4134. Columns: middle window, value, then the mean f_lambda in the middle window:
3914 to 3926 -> 0.2 angstroms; 16.7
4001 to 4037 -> -2.6 angstroms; 19.2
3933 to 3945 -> 4.3 angstroms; 10.9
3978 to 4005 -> -1.8 angstroms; 18.8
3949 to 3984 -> 6.0 angstroms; 14.4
